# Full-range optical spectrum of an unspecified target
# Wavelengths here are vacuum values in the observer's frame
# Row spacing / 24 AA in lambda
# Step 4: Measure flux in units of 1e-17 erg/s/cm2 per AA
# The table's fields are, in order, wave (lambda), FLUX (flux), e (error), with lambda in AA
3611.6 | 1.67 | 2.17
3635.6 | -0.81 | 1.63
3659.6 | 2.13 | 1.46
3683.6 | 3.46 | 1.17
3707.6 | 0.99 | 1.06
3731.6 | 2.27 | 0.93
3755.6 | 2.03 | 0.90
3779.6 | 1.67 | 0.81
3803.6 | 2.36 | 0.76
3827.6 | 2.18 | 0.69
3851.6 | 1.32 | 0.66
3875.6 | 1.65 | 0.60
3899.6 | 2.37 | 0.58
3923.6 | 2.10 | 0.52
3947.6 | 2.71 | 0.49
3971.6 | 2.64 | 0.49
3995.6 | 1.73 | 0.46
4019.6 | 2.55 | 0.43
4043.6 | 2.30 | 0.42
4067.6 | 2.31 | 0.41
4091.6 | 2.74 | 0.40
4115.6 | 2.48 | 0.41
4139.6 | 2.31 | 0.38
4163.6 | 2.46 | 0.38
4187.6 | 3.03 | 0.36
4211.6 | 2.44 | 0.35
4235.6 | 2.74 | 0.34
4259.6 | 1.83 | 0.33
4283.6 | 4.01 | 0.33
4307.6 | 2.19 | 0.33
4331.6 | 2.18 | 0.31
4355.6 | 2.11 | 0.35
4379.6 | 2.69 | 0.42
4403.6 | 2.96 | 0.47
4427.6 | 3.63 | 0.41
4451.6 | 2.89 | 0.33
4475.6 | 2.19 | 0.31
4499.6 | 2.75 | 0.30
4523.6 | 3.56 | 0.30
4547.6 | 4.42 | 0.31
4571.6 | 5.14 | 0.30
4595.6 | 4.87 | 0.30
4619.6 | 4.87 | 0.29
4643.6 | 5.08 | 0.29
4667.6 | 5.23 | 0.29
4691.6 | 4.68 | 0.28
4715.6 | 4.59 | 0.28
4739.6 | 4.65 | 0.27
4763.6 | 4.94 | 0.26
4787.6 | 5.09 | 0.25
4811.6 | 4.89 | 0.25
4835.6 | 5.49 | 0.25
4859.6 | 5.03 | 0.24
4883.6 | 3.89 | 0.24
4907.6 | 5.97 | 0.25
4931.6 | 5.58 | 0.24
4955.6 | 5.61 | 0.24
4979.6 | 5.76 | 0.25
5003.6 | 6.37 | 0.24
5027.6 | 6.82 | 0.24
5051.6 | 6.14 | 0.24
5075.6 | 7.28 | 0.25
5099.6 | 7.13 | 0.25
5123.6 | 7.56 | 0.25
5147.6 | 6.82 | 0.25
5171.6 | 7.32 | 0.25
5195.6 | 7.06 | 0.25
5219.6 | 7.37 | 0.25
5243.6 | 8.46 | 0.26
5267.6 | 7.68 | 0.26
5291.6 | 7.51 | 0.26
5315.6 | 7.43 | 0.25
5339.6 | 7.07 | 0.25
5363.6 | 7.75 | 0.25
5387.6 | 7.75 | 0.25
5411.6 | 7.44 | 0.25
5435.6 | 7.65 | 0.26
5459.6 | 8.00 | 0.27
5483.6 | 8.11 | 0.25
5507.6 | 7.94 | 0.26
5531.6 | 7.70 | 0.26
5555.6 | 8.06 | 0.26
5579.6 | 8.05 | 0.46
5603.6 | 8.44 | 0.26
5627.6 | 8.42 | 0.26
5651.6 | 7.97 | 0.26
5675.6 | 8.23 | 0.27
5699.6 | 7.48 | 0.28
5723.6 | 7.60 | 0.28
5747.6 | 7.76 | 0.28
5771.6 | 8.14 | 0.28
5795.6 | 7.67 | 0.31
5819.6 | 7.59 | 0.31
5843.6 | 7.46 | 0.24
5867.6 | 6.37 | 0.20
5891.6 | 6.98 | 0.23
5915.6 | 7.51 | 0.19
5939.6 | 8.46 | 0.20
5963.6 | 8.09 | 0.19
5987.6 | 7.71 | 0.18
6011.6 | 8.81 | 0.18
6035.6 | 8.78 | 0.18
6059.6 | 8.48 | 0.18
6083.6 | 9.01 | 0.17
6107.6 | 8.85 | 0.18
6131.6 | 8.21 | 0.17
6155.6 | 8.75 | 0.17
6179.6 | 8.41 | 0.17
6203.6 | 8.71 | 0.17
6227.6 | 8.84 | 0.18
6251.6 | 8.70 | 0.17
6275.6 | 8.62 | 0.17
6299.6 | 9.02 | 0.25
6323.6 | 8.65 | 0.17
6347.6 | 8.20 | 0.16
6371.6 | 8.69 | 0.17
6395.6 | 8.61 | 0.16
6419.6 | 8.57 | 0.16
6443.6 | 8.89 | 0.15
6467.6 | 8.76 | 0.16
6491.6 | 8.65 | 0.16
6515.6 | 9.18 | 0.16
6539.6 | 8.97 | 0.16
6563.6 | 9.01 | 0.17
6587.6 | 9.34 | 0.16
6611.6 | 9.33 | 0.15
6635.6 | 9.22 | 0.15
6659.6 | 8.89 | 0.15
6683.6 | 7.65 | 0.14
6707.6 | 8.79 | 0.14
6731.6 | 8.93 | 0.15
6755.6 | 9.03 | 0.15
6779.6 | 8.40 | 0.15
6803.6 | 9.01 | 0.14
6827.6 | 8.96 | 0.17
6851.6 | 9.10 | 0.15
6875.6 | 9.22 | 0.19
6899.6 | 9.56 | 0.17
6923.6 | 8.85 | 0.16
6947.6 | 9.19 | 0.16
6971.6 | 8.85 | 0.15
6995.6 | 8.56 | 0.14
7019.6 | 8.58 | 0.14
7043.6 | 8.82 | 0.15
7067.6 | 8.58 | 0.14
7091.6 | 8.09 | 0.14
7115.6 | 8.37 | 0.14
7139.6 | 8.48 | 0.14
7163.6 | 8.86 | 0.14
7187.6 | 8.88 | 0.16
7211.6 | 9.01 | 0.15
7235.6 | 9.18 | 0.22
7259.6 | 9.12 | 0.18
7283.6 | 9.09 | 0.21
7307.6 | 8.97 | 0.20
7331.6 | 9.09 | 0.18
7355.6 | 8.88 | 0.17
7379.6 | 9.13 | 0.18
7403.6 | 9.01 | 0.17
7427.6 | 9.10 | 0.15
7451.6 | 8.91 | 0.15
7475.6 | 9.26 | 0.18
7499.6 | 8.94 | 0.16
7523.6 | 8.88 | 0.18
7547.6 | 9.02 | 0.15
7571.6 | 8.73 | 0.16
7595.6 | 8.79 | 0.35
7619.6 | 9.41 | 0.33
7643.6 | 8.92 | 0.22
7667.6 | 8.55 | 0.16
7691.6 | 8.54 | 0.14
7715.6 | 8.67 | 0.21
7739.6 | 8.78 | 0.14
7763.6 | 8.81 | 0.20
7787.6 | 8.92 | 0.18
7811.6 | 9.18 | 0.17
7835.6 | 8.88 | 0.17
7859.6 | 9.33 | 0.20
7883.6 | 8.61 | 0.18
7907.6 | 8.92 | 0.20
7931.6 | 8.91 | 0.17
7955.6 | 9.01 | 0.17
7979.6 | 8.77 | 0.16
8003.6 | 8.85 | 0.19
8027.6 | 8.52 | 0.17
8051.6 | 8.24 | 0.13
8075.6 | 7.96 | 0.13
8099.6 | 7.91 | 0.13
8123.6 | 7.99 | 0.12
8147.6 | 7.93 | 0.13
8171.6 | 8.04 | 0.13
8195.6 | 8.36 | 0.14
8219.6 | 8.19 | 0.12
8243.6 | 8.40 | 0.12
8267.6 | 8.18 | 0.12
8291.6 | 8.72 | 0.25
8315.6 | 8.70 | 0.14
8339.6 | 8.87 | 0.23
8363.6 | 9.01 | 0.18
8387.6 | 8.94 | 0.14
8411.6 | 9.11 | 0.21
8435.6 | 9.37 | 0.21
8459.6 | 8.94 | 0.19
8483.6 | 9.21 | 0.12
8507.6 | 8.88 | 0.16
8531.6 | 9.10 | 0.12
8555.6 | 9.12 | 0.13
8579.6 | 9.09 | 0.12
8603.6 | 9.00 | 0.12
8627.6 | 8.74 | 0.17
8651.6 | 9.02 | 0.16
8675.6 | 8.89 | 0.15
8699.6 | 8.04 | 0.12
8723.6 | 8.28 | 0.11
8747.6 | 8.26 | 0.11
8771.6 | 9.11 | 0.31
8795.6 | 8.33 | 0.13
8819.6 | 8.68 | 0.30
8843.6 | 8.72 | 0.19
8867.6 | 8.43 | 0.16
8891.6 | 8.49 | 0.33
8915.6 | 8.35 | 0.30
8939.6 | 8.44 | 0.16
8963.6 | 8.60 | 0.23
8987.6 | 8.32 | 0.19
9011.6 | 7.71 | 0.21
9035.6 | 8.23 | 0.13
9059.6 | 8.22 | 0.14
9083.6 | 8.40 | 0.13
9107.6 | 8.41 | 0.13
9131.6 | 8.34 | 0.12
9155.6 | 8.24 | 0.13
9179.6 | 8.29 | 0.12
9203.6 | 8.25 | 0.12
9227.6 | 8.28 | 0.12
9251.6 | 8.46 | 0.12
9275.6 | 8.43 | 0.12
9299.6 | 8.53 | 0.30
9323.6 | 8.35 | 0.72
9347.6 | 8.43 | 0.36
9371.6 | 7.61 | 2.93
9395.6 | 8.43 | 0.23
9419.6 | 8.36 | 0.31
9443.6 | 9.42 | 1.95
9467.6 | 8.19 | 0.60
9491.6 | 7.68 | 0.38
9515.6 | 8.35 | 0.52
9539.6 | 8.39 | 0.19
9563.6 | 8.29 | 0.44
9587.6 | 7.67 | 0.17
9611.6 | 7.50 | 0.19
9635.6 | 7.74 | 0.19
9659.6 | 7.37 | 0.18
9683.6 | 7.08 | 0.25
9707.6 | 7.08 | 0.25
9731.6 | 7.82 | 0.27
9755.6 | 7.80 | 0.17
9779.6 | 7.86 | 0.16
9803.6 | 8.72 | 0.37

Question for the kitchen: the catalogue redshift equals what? 0.135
